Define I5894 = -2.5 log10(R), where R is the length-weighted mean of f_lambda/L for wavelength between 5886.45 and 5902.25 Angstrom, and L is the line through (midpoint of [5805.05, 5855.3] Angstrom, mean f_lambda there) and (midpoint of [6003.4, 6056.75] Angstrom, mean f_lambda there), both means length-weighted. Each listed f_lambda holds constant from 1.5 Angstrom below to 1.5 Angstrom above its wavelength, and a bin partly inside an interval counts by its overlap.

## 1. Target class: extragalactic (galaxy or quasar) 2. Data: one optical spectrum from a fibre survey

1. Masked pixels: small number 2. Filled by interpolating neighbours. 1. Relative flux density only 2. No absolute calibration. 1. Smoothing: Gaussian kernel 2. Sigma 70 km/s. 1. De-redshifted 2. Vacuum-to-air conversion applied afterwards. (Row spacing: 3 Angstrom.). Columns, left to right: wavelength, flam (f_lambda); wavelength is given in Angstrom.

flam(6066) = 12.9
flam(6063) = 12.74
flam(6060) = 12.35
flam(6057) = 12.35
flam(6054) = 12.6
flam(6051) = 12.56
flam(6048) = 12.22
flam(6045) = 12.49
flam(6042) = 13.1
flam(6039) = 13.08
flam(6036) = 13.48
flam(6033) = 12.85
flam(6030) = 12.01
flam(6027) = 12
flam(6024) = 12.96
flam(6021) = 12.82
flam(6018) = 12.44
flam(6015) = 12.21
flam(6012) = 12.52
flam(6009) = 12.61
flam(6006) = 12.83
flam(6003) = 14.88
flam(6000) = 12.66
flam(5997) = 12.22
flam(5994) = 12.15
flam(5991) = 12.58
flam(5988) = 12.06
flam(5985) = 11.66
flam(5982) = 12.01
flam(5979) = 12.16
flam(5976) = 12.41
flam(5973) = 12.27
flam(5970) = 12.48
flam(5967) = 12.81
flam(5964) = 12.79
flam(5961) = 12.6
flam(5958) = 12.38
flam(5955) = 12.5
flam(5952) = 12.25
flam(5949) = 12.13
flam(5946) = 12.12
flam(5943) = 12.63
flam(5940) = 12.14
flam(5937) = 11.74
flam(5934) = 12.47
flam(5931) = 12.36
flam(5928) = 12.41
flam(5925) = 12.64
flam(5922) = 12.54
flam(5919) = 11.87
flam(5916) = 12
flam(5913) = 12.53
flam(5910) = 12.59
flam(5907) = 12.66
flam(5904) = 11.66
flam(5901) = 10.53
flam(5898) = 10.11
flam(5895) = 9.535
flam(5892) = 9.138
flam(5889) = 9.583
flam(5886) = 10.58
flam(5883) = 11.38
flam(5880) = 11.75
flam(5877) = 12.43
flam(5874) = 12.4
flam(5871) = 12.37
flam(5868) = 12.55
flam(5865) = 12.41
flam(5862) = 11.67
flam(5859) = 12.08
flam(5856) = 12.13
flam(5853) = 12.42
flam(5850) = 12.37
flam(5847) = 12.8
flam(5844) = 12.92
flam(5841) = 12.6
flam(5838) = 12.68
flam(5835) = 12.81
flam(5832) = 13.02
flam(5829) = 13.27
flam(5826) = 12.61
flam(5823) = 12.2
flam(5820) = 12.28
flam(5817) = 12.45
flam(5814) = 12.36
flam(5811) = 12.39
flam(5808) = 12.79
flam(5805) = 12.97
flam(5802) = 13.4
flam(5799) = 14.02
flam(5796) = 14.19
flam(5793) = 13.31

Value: 0.27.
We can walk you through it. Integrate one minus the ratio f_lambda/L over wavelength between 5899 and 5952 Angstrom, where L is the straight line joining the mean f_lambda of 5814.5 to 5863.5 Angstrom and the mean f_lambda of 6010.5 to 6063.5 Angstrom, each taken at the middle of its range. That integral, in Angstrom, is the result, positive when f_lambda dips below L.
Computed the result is 1.7 Angstrom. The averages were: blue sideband 12.5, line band 12.2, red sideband 12.6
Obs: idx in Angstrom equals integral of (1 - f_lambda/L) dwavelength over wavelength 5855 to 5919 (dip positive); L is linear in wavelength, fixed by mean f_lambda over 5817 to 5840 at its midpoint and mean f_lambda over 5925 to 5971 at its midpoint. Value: 5.1 Angstrom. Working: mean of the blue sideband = 12.7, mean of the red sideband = 12.4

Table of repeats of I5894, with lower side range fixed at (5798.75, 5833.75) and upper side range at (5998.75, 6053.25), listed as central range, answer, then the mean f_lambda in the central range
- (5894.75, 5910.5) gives 0.140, 11.2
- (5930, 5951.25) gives 0.047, 12.2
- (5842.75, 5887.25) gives 0.053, 12.2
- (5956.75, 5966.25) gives 0.013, 12.6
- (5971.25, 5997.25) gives 0.052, 12.2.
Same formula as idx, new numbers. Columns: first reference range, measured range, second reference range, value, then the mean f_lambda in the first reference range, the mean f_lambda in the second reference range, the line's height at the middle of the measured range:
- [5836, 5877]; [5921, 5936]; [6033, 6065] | 0.1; 12.4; 12.7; 12.5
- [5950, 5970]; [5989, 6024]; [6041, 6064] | -0.5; 12.5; 12.5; 12.5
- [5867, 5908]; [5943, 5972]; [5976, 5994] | -1.5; 11.2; 12.1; 11.9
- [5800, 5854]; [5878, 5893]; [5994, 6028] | 2.5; 12.7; 12.7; 12.7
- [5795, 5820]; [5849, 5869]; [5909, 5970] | 0.8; 13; 12.4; 12.8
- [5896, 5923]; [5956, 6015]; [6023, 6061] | -1.3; 11.8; 12.6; 12.3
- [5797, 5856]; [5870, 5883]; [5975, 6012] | 0.6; 12.8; 12.5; 12.7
